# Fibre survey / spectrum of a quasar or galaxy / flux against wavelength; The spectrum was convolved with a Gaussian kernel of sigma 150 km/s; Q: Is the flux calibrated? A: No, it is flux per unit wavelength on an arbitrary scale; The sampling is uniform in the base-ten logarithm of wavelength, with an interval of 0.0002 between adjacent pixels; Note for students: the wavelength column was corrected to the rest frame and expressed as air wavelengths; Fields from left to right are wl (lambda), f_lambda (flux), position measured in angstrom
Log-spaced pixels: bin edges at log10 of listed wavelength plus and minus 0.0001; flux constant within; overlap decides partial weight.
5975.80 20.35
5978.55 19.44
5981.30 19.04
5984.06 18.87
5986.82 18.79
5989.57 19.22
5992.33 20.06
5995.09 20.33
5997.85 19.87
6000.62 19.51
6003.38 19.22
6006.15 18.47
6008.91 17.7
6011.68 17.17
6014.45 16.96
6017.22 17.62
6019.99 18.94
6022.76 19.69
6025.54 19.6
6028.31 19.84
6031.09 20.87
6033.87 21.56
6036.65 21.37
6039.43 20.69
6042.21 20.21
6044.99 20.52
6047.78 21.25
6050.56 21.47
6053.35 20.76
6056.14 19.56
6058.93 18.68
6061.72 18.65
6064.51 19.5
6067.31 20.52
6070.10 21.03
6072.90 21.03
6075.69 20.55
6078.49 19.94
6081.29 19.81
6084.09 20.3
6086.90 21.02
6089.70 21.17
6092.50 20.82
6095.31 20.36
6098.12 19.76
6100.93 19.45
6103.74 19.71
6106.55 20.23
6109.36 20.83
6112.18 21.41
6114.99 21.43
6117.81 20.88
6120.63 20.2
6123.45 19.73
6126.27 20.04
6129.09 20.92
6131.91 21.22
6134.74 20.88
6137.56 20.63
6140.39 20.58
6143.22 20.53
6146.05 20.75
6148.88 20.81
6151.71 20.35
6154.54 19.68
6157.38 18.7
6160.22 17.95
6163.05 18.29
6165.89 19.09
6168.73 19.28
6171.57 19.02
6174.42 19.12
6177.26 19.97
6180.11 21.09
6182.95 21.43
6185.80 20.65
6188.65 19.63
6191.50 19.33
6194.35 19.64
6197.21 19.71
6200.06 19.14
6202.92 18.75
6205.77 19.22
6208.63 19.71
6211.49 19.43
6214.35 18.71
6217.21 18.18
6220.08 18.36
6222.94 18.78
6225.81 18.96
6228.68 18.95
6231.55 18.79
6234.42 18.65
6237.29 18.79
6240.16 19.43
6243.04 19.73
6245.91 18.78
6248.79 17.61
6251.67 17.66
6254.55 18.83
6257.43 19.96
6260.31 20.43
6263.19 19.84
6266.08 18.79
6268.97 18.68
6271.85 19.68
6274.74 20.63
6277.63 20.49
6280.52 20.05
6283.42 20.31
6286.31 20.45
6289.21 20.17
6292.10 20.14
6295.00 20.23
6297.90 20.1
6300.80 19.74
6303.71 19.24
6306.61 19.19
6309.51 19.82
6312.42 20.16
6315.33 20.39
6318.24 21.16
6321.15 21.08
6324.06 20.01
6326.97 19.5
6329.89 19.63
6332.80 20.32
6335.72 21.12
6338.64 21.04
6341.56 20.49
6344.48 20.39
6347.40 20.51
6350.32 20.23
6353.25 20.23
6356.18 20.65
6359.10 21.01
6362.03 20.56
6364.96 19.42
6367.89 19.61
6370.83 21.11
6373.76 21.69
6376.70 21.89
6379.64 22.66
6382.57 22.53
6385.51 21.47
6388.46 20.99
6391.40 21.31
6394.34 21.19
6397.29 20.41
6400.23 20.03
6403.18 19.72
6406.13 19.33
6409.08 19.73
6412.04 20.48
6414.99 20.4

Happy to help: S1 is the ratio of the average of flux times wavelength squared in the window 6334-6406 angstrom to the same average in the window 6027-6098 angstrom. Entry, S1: 1.12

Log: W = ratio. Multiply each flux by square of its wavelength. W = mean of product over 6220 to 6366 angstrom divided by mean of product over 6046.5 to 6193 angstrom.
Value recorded 1.04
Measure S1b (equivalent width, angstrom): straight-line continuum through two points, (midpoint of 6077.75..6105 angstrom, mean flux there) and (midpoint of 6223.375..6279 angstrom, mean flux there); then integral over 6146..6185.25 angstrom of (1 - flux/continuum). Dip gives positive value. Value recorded 0.2 angstrom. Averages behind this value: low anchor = 20.2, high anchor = 19.2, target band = 19.7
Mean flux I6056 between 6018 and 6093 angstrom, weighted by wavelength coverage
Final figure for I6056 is 20.3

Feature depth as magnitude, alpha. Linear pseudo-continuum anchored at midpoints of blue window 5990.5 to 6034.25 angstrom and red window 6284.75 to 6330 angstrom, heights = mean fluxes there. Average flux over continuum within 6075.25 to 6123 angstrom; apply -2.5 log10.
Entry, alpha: -0.06 mag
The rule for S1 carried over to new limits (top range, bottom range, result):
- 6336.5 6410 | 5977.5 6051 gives 1.19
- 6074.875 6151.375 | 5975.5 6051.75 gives 1.08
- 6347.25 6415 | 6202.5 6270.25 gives 1.14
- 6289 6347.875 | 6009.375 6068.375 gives 1.12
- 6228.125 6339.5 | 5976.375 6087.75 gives 1.08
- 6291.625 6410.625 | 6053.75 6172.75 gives 1.10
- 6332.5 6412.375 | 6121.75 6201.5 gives 1.11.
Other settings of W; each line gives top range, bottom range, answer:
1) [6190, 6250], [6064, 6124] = 0.97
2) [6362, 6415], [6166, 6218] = 1.13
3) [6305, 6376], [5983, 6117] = 1.12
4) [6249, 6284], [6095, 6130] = 1.01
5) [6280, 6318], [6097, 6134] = 1.04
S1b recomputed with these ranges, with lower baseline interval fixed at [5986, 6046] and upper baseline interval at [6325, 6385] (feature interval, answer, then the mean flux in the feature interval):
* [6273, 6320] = 0.9 angstrom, 20.1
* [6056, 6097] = -1.1 angstrom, 20.2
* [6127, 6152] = -1.0 angstrom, 20.7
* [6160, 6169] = 0.6 angstrom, 18.7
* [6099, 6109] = -0.1 angstrom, 19.9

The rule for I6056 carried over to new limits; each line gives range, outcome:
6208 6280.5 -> 19.1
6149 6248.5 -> 19.3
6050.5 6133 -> 20.3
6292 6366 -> 20.3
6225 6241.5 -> 18.9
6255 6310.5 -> 19.9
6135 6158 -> 20.3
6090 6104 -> 20.1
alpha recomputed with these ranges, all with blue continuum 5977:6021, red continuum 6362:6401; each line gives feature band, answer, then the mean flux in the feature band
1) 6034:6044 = -0.097 mag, 20.9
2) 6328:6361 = 0.020 mag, 20.5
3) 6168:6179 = 0.026 mag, 19.4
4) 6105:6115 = -0.076 mag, 20.9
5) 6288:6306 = 0.037 mag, 19.9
